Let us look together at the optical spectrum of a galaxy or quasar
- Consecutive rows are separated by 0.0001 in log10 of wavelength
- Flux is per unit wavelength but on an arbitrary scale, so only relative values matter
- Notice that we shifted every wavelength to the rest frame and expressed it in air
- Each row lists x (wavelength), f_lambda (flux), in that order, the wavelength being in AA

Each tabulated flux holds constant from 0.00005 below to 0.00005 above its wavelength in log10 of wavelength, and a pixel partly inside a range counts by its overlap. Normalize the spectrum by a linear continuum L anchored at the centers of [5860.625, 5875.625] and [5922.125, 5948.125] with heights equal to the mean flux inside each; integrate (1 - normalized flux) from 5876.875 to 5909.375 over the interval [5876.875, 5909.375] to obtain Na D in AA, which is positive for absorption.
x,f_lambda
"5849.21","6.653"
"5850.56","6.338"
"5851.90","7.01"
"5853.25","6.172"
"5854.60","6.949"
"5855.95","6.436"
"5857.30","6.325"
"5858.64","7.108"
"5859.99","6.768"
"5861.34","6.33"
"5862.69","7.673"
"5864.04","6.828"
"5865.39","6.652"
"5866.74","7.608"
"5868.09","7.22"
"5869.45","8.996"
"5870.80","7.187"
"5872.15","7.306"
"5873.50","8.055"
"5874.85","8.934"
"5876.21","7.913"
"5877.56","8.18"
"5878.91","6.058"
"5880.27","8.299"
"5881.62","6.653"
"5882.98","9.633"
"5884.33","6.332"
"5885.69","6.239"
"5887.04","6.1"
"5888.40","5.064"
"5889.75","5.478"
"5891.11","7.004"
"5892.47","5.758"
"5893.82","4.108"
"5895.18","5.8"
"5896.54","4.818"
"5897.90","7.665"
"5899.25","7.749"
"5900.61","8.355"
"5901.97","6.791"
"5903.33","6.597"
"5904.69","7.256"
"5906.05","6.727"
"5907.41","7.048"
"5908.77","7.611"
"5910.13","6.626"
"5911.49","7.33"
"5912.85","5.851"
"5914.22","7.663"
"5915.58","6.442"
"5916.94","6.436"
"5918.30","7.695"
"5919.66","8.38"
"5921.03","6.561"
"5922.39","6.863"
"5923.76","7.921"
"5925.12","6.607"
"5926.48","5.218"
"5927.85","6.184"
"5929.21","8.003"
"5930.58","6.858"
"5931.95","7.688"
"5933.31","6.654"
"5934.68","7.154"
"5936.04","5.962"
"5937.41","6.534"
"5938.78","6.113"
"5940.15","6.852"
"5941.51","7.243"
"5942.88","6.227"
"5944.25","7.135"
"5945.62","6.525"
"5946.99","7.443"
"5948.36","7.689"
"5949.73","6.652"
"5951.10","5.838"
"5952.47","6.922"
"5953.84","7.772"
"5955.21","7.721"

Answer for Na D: 2.4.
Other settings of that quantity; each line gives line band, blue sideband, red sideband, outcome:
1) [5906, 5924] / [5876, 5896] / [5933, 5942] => -1.3 AA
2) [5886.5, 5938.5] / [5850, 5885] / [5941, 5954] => 2.7 AA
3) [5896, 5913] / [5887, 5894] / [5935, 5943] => -3.2 AA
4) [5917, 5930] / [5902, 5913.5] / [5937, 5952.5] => -0.4 AA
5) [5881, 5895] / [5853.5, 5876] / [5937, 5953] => 1.8 AA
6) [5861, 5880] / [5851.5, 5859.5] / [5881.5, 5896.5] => -3.3 AA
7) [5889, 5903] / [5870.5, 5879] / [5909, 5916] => 1.7 AA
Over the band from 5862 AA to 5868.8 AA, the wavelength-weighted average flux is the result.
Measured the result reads 7.19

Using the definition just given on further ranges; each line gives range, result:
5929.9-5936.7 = 6.87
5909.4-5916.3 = 6.79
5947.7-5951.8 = 6.72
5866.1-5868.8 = 7.41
